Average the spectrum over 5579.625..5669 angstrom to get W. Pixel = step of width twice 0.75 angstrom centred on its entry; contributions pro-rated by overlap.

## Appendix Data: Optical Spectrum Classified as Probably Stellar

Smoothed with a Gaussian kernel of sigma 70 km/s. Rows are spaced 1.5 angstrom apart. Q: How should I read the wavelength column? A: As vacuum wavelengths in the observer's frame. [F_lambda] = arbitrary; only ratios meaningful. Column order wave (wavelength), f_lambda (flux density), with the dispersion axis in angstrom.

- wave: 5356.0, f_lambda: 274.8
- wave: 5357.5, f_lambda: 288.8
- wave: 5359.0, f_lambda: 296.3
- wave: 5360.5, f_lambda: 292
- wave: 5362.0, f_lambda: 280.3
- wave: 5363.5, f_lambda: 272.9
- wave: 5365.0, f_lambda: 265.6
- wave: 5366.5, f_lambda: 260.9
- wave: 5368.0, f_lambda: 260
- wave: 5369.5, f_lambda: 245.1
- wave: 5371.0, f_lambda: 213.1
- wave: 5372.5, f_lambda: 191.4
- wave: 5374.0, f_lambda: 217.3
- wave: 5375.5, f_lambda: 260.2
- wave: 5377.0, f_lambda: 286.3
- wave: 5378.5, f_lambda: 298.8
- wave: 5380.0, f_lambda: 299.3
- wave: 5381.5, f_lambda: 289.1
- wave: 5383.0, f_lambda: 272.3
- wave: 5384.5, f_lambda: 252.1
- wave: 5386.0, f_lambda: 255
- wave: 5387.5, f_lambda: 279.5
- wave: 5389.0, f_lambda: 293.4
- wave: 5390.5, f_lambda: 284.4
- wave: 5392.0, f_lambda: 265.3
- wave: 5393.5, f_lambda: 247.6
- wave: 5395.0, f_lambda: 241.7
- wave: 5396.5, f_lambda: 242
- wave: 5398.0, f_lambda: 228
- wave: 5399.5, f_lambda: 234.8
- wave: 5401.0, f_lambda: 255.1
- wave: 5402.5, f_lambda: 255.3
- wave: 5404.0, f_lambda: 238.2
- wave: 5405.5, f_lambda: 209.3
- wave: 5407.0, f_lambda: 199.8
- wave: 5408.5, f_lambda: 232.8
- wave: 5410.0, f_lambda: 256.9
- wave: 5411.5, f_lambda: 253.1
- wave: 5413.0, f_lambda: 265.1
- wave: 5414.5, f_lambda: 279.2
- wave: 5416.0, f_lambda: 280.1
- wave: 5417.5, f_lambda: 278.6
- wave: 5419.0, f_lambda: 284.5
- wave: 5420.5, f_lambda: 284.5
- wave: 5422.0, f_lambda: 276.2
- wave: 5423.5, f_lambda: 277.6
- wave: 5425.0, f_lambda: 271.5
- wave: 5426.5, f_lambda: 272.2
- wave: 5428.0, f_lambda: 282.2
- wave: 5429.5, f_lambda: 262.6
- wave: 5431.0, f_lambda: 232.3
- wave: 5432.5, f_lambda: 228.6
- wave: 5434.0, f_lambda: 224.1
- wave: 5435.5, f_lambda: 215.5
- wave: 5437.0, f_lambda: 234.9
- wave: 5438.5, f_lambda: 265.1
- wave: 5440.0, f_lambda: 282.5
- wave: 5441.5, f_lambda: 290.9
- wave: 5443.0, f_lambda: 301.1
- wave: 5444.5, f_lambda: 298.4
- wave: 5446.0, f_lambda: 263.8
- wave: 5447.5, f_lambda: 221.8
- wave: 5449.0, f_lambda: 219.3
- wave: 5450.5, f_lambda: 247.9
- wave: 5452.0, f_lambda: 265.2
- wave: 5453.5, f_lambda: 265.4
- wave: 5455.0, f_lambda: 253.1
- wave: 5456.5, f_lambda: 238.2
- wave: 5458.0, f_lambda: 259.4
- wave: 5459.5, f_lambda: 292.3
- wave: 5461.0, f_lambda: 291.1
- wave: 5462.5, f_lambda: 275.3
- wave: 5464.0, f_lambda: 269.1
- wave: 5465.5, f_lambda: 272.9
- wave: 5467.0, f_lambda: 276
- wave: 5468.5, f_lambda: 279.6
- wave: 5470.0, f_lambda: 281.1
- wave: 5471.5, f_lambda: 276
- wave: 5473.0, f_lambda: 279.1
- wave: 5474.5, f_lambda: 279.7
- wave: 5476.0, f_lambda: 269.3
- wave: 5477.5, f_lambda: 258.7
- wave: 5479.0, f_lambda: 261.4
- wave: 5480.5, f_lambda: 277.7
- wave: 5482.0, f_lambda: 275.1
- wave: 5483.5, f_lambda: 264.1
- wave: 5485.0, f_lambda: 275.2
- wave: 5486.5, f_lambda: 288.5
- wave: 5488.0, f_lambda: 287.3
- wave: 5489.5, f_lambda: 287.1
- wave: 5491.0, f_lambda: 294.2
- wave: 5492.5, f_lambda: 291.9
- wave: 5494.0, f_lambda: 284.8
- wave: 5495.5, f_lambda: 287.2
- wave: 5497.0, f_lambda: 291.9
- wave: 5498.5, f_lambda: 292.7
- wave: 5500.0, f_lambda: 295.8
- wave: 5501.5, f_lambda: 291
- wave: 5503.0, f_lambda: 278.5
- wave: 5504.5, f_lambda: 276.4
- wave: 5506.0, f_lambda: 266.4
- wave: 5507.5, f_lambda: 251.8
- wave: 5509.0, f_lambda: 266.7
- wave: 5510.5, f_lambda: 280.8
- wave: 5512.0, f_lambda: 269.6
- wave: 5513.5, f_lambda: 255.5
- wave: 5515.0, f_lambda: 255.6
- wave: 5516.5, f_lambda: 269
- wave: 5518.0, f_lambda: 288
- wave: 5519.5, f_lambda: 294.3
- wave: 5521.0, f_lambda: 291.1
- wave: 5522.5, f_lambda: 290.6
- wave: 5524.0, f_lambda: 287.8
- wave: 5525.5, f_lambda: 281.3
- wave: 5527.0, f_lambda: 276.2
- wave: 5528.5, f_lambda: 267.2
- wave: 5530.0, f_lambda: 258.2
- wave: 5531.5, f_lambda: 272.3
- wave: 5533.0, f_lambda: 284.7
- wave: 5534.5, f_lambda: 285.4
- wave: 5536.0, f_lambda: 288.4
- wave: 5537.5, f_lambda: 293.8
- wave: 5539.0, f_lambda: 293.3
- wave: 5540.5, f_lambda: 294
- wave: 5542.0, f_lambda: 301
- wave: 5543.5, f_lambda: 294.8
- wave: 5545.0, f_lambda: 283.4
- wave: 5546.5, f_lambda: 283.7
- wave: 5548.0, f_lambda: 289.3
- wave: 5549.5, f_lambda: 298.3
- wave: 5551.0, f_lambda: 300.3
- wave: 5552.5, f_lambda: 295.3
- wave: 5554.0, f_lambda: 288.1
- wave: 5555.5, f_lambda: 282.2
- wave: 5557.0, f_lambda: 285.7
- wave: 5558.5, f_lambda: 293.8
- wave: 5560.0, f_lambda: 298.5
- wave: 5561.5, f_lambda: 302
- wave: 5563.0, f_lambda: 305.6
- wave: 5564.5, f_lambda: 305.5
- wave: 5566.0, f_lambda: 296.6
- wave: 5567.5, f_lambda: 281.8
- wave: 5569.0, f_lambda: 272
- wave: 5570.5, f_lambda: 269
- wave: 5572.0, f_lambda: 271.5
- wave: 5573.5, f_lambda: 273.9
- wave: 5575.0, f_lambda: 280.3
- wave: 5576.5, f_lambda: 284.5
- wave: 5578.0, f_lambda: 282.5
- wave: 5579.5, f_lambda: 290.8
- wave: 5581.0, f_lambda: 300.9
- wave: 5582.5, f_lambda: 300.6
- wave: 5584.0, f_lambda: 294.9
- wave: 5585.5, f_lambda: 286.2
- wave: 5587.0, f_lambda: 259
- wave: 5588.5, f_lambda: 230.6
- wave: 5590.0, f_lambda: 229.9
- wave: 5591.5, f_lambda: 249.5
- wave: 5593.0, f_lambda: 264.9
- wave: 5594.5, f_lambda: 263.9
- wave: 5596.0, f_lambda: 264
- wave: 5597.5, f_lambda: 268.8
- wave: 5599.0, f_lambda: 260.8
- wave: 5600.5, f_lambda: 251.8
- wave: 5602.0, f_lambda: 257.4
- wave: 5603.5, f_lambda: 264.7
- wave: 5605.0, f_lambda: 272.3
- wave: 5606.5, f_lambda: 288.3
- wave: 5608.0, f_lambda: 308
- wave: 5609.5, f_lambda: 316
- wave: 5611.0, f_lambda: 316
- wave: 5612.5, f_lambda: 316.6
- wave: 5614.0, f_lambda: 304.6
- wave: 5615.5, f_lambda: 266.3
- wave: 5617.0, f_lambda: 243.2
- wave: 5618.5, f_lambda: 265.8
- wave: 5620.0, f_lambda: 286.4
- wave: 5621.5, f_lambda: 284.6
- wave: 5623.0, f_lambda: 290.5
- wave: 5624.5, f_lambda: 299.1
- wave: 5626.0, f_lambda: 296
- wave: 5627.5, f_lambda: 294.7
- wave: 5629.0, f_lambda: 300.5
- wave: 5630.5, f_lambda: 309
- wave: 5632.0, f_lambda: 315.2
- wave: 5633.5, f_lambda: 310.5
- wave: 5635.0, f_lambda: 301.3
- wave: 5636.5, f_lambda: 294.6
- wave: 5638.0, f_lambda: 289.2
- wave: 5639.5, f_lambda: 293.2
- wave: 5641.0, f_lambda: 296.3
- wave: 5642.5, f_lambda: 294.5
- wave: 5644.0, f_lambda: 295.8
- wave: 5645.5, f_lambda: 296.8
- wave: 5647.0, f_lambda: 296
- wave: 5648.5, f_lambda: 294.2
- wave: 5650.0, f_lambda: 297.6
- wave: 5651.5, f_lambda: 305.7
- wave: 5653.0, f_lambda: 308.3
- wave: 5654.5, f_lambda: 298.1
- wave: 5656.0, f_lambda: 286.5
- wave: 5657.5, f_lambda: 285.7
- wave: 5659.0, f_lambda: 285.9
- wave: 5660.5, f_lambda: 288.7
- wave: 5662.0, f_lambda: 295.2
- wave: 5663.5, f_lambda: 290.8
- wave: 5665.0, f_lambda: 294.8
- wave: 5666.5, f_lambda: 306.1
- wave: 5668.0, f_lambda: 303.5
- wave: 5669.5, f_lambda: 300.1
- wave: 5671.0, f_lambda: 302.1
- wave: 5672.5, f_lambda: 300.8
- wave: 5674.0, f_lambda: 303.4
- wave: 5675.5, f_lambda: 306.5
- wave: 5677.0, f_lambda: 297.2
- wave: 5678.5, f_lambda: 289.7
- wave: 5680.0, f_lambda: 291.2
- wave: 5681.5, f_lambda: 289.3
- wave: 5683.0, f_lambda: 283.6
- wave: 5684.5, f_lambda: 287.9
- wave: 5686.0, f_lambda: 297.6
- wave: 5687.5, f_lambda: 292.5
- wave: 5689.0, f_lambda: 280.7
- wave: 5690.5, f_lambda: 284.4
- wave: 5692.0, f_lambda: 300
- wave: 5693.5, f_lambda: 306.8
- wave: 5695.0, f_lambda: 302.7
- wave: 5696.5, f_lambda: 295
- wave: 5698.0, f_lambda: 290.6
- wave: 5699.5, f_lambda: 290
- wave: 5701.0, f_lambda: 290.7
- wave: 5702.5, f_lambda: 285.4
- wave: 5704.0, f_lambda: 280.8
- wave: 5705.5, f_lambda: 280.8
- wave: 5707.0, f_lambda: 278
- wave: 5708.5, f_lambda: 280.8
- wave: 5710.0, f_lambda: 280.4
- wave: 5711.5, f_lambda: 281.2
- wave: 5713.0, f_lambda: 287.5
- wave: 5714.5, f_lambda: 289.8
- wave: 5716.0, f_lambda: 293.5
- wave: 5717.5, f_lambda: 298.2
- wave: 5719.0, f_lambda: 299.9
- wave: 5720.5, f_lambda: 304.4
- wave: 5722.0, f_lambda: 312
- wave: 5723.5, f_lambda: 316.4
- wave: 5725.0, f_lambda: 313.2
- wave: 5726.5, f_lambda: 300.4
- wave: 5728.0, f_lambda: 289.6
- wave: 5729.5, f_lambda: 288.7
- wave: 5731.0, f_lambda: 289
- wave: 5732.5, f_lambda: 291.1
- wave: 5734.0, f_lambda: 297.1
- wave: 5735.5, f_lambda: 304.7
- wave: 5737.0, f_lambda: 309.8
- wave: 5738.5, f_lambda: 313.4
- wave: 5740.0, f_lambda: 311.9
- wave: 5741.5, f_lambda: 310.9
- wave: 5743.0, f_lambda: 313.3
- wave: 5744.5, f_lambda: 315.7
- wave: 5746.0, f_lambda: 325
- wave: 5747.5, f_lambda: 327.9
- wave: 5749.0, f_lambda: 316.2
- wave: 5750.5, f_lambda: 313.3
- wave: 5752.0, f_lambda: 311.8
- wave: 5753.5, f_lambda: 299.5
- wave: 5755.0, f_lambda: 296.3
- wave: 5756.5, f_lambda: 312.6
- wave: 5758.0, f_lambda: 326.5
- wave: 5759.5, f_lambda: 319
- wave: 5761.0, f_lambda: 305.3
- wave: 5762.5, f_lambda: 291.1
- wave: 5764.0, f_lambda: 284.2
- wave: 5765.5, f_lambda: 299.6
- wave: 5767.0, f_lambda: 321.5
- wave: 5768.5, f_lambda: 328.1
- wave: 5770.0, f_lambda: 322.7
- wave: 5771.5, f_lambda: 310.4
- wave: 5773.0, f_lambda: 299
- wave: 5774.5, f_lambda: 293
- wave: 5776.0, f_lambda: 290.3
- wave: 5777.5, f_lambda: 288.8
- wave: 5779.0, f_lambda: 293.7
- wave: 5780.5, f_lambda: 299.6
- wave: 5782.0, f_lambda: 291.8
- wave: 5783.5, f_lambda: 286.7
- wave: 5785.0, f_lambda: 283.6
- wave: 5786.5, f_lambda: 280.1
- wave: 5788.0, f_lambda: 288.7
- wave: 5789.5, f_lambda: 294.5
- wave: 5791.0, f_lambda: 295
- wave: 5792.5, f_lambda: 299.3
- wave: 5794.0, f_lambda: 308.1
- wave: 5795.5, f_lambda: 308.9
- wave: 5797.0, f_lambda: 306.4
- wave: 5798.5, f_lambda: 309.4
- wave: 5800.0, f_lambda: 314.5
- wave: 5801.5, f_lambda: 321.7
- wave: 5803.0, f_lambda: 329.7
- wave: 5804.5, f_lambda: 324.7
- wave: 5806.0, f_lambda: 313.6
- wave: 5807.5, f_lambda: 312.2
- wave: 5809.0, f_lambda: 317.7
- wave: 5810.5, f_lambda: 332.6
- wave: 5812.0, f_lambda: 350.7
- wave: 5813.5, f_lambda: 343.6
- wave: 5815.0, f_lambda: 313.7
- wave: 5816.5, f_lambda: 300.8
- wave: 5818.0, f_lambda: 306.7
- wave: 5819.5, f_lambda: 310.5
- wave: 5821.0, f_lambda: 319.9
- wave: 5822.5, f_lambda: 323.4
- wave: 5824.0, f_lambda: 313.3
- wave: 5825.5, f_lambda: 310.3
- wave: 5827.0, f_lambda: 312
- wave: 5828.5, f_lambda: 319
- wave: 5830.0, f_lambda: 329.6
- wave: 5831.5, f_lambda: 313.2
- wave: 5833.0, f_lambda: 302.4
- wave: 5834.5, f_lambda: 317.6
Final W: 287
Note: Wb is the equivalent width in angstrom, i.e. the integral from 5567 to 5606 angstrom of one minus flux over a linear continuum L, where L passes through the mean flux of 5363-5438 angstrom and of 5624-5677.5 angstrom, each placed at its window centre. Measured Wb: 2.3 angstrom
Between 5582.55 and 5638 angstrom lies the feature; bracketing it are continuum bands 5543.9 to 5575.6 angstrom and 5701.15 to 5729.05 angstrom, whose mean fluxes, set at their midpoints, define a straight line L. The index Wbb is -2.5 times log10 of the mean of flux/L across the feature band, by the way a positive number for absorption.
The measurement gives 0.03 mag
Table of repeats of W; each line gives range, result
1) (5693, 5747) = 298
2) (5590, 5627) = 278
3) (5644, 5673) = 297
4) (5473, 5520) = 278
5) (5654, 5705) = 294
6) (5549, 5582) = 289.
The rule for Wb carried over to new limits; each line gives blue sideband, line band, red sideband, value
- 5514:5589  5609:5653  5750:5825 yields -0.4 angstrom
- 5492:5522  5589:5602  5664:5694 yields 1.4 angstrom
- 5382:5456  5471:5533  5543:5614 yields -1.7 angstrom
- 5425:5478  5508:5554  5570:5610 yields -2.3 angstrom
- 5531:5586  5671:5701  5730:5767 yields 0.7 angstrom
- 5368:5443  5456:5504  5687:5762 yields -2.1 angstrom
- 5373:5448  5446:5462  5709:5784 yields 0.6 angstrom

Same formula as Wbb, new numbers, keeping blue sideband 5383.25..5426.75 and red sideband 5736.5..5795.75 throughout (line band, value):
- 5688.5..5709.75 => 0.03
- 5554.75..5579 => -0.03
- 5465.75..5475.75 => -0.04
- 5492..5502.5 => -0.08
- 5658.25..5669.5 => -0.01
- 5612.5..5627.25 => 0.01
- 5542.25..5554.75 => -0.06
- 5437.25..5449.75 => -0.01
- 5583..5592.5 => 0.09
